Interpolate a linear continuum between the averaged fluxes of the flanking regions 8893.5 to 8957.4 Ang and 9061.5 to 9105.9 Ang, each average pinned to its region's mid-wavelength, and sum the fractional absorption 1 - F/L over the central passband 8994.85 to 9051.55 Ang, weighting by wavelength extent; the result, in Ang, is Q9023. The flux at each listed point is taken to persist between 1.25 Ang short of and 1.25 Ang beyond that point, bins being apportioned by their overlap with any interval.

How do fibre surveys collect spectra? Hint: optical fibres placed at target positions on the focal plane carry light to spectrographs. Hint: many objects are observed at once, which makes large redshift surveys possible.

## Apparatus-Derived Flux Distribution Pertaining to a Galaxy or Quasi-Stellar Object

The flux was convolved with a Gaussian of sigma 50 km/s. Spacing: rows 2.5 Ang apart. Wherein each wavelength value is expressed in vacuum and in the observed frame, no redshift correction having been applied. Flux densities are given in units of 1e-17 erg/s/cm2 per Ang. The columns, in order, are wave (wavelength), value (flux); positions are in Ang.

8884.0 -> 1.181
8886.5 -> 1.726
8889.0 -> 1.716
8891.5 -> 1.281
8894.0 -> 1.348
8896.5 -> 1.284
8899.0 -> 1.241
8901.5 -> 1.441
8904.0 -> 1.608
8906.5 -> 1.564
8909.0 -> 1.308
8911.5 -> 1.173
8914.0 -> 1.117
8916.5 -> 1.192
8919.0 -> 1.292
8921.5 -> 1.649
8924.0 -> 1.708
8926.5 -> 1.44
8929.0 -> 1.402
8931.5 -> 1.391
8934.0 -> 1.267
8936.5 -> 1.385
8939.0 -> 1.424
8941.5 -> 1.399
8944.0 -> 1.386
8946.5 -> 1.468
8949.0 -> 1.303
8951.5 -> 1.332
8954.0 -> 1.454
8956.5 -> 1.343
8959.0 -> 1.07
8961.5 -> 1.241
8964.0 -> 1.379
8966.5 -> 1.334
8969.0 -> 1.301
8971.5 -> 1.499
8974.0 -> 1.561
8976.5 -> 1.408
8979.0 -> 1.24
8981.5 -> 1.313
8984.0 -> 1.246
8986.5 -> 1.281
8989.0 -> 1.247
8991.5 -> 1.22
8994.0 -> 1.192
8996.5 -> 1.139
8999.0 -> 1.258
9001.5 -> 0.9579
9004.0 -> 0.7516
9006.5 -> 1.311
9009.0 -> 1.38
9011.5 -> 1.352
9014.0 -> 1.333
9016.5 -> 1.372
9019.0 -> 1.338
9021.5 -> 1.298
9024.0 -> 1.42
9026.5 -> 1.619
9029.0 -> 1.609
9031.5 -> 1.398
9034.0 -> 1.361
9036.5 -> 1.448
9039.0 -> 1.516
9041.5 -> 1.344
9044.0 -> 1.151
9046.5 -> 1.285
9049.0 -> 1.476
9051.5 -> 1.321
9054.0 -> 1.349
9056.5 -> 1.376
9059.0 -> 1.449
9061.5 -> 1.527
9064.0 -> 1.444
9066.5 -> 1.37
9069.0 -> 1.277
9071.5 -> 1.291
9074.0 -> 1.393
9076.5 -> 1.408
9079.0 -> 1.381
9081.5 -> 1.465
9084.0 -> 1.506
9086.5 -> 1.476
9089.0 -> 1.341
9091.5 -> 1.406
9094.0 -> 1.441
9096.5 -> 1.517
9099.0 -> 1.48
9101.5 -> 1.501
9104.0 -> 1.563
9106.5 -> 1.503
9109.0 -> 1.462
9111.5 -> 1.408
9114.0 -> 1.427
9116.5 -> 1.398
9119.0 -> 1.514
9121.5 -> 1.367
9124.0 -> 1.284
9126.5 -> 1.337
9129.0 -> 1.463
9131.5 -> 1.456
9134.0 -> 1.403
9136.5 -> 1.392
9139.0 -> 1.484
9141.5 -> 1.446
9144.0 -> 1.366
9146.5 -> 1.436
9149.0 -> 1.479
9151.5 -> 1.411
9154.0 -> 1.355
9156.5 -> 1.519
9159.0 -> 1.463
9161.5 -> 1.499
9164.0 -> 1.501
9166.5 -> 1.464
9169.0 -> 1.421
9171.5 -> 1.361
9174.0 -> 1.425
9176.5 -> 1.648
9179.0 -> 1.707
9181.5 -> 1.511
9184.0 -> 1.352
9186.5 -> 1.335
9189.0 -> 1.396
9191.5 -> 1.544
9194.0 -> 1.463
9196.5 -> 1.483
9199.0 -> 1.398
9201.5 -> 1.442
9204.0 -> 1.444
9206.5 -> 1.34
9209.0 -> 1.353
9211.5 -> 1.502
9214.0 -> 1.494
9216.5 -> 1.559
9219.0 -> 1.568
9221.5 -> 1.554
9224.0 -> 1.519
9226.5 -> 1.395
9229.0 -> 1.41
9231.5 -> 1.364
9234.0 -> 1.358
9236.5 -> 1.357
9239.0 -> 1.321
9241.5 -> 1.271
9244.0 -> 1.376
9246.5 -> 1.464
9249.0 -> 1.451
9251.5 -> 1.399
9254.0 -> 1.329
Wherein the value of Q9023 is 3.62 Ang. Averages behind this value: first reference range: 1.38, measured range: 1.32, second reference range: 1.43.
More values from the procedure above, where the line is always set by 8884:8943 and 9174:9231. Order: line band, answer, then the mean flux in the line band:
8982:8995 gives 1.62 Ang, 1.24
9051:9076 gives 0.96 Ang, 1.38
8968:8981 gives 0.16 Ang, 1.4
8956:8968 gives 1.22 Ang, 1.27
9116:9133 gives 0.58 Ang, 1.4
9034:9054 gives 0.99 Ang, 1.36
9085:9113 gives -0.33 Ang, 1.46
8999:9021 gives 3.03 Ang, 1.23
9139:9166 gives 0.17 Ang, 1.45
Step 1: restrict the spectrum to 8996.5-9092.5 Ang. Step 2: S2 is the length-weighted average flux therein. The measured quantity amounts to 1.36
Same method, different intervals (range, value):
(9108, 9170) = 1.43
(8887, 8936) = 1.4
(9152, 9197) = 1.47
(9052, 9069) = 1.4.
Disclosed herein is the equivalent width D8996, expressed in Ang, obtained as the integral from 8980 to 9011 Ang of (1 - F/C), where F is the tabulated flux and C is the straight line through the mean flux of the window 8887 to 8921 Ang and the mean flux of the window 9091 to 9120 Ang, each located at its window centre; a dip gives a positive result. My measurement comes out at 4.77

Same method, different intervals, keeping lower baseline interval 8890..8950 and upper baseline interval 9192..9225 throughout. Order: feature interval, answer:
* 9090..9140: 0.1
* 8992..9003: 2.1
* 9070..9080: 0.4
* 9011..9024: 0.6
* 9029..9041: -0.2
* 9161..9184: -0.6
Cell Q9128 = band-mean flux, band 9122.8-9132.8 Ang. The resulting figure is 1.39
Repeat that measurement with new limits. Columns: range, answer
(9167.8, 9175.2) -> 1.4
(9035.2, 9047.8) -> 1.35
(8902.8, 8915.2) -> 1.35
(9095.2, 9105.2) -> 1.51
